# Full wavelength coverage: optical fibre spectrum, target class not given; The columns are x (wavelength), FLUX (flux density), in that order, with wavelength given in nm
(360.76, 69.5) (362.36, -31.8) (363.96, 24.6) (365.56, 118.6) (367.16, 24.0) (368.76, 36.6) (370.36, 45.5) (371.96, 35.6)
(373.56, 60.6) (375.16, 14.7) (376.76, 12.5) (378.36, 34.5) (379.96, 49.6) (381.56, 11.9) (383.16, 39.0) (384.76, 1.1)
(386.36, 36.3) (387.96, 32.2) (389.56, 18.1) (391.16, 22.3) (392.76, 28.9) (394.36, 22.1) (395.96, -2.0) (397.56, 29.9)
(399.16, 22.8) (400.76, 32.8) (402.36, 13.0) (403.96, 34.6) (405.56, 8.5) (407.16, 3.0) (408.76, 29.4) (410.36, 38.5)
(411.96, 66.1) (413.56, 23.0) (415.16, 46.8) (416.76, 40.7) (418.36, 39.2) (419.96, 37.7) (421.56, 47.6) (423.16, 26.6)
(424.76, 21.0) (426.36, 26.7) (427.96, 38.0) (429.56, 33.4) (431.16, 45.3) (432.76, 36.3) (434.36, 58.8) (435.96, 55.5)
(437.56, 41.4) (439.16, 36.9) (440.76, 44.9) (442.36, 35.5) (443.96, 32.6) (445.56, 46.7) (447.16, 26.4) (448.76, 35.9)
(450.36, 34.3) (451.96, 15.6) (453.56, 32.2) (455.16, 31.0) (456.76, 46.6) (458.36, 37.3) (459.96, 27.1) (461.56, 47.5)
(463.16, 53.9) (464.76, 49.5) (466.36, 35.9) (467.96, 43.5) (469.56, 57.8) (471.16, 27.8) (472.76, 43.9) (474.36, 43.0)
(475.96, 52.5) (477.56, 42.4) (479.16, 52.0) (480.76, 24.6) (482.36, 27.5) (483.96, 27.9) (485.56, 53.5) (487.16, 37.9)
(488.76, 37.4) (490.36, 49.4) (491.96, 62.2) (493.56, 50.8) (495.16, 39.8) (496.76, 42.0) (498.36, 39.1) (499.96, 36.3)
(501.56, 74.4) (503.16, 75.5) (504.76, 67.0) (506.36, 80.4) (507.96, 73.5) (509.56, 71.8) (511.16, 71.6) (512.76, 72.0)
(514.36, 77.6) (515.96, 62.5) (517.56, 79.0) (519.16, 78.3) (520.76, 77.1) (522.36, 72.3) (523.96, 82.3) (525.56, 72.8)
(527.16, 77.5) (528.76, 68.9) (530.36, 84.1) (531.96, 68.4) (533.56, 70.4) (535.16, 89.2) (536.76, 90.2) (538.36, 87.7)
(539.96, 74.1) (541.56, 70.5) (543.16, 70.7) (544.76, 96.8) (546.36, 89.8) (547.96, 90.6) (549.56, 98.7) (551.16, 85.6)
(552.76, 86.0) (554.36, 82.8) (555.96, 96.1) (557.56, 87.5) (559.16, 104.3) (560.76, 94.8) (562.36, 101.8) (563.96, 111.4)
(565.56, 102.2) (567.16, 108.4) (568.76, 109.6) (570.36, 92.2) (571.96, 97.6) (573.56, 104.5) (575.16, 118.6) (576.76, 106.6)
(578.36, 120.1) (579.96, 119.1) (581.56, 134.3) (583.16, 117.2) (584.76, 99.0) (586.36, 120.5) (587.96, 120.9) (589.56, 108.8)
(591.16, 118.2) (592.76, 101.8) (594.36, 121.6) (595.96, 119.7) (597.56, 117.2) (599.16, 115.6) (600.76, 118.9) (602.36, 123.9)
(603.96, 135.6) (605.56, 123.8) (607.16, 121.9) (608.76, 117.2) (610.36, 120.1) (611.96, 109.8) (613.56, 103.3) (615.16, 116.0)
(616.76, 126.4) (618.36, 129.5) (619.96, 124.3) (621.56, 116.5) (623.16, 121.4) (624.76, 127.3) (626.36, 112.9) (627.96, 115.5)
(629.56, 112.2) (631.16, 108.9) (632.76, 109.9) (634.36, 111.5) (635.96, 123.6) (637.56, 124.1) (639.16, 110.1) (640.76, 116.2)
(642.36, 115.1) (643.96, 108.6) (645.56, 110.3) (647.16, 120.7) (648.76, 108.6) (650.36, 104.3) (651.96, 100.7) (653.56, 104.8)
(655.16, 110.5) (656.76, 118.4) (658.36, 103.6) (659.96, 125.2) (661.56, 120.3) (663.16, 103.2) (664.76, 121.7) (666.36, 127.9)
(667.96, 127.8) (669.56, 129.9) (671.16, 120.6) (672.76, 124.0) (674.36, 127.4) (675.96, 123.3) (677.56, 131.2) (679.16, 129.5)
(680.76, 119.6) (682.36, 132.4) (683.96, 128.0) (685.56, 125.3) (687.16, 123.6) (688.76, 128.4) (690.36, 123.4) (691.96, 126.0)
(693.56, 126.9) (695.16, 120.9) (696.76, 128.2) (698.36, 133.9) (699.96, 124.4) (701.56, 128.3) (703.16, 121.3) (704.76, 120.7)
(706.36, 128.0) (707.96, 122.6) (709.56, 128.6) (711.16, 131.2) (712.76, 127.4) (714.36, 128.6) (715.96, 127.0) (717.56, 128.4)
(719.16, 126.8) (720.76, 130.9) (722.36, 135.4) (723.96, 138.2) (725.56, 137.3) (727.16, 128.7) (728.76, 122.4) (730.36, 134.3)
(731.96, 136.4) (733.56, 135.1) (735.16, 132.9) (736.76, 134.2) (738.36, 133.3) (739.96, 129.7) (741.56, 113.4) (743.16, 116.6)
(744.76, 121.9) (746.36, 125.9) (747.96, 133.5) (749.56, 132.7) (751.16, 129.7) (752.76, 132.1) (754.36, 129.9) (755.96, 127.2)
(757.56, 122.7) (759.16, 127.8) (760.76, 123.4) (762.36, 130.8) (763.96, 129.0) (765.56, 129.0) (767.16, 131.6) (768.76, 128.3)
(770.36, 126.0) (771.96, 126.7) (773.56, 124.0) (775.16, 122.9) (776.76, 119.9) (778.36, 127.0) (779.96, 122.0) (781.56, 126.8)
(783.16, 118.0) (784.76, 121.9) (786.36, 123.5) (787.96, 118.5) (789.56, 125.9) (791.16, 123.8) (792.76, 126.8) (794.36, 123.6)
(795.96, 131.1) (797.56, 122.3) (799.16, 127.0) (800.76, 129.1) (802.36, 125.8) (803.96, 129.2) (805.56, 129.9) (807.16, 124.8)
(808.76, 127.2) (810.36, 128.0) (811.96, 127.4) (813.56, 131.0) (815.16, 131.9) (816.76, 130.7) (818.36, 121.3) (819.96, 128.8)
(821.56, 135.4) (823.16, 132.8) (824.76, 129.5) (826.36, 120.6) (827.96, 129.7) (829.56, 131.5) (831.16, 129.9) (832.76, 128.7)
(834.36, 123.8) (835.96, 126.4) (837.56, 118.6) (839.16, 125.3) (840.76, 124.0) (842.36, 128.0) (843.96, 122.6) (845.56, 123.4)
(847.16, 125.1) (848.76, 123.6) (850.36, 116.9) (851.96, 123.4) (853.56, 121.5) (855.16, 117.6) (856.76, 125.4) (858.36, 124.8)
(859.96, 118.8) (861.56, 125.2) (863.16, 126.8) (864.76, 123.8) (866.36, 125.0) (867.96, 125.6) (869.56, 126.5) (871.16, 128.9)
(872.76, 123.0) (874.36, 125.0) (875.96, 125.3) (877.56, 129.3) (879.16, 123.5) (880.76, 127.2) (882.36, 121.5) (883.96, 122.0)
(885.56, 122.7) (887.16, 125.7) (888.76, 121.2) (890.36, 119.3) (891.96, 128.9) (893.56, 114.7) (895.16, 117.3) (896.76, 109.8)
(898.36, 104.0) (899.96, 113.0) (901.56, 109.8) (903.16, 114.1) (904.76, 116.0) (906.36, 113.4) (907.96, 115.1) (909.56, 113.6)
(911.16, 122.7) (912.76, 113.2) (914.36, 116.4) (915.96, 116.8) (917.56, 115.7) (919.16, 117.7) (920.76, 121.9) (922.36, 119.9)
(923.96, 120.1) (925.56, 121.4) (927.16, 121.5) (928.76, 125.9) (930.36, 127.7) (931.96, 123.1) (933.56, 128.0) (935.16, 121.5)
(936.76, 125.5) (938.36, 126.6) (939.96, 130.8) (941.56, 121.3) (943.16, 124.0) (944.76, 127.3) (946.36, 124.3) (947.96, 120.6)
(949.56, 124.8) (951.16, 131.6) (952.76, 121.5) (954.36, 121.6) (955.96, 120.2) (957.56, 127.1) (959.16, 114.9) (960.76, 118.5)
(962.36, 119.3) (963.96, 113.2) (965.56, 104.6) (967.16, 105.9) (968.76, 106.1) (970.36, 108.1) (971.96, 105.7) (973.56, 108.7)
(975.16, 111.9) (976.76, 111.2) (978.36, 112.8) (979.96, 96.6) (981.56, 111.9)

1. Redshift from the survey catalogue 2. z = 0.259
